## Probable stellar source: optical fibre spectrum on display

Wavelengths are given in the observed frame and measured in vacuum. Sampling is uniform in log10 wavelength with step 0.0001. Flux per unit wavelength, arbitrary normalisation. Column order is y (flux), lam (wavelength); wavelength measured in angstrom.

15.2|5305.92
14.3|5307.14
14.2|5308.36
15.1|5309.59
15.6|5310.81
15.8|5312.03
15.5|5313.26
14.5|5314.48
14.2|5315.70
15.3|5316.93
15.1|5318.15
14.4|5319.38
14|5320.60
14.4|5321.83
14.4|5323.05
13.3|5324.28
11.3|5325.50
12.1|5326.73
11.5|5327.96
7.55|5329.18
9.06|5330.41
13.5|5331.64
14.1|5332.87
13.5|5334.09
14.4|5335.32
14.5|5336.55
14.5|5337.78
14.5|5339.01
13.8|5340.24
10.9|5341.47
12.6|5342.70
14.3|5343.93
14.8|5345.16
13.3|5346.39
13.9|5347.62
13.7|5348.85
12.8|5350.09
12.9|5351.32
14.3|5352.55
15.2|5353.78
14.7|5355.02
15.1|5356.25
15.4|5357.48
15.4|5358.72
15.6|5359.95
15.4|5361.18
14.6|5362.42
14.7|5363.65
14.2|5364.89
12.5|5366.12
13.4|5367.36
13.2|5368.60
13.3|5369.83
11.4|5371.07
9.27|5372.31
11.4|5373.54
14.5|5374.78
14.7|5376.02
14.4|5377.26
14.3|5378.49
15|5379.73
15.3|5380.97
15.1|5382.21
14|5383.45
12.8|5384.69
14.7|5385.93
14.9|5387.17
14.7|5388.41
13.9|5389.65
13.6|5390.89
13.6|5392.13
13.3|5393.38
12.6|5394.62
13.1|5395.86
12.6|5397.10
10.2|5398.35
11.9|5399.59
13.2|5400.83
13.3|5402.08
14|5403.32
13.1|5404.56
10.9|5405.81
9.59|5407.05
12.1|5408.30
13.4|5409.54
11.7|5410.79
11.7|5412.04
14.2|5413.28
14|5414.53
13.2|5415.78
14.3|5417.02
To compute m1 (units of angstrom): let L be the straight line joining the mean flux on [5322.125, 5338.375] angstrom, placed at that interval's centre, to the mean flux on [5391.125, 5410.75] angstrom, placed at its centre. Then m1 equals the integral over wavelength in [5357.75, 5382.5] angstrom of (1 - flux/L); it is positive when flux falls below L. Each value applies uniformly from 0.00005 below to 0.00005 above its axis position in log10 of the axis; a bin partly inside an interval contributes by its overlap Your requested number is -2.7 angstrom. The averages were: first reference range 12.6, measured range 13.9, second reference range 12.5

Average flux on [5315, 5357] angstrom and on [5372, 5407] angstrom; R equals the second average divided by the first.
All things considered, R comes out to 1.0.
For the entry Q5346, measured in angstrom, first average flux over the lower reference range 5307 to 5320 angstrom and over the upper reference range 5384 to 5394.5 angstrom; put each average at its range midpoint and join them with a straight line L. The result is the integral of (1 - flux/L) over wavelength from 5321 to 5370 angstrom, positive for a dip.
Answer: 3.0 angstrom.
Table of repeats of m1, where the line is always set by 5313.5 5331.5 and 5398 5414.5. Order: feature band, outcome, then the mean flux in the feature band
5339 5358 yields -1.6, 13.9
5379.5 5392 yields -1.8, 14.4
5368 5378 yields -0.1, 12.8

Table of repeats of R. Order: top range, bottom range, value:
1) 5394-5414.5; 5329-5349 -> 0.94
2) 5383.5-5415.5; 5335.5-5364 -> 0.91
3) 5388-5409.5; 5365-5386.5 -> 0.94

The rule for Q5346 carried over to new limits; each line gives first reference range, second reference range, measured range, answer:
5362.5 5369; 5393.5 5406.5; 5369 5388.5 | -0.70 angstrom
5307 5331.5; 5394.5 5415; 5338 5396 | -4.20 angstrom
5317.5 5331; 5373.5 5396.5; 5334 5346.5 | -0.84 angstrom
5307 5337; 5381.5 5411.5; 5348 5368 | -1.53 angstrom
